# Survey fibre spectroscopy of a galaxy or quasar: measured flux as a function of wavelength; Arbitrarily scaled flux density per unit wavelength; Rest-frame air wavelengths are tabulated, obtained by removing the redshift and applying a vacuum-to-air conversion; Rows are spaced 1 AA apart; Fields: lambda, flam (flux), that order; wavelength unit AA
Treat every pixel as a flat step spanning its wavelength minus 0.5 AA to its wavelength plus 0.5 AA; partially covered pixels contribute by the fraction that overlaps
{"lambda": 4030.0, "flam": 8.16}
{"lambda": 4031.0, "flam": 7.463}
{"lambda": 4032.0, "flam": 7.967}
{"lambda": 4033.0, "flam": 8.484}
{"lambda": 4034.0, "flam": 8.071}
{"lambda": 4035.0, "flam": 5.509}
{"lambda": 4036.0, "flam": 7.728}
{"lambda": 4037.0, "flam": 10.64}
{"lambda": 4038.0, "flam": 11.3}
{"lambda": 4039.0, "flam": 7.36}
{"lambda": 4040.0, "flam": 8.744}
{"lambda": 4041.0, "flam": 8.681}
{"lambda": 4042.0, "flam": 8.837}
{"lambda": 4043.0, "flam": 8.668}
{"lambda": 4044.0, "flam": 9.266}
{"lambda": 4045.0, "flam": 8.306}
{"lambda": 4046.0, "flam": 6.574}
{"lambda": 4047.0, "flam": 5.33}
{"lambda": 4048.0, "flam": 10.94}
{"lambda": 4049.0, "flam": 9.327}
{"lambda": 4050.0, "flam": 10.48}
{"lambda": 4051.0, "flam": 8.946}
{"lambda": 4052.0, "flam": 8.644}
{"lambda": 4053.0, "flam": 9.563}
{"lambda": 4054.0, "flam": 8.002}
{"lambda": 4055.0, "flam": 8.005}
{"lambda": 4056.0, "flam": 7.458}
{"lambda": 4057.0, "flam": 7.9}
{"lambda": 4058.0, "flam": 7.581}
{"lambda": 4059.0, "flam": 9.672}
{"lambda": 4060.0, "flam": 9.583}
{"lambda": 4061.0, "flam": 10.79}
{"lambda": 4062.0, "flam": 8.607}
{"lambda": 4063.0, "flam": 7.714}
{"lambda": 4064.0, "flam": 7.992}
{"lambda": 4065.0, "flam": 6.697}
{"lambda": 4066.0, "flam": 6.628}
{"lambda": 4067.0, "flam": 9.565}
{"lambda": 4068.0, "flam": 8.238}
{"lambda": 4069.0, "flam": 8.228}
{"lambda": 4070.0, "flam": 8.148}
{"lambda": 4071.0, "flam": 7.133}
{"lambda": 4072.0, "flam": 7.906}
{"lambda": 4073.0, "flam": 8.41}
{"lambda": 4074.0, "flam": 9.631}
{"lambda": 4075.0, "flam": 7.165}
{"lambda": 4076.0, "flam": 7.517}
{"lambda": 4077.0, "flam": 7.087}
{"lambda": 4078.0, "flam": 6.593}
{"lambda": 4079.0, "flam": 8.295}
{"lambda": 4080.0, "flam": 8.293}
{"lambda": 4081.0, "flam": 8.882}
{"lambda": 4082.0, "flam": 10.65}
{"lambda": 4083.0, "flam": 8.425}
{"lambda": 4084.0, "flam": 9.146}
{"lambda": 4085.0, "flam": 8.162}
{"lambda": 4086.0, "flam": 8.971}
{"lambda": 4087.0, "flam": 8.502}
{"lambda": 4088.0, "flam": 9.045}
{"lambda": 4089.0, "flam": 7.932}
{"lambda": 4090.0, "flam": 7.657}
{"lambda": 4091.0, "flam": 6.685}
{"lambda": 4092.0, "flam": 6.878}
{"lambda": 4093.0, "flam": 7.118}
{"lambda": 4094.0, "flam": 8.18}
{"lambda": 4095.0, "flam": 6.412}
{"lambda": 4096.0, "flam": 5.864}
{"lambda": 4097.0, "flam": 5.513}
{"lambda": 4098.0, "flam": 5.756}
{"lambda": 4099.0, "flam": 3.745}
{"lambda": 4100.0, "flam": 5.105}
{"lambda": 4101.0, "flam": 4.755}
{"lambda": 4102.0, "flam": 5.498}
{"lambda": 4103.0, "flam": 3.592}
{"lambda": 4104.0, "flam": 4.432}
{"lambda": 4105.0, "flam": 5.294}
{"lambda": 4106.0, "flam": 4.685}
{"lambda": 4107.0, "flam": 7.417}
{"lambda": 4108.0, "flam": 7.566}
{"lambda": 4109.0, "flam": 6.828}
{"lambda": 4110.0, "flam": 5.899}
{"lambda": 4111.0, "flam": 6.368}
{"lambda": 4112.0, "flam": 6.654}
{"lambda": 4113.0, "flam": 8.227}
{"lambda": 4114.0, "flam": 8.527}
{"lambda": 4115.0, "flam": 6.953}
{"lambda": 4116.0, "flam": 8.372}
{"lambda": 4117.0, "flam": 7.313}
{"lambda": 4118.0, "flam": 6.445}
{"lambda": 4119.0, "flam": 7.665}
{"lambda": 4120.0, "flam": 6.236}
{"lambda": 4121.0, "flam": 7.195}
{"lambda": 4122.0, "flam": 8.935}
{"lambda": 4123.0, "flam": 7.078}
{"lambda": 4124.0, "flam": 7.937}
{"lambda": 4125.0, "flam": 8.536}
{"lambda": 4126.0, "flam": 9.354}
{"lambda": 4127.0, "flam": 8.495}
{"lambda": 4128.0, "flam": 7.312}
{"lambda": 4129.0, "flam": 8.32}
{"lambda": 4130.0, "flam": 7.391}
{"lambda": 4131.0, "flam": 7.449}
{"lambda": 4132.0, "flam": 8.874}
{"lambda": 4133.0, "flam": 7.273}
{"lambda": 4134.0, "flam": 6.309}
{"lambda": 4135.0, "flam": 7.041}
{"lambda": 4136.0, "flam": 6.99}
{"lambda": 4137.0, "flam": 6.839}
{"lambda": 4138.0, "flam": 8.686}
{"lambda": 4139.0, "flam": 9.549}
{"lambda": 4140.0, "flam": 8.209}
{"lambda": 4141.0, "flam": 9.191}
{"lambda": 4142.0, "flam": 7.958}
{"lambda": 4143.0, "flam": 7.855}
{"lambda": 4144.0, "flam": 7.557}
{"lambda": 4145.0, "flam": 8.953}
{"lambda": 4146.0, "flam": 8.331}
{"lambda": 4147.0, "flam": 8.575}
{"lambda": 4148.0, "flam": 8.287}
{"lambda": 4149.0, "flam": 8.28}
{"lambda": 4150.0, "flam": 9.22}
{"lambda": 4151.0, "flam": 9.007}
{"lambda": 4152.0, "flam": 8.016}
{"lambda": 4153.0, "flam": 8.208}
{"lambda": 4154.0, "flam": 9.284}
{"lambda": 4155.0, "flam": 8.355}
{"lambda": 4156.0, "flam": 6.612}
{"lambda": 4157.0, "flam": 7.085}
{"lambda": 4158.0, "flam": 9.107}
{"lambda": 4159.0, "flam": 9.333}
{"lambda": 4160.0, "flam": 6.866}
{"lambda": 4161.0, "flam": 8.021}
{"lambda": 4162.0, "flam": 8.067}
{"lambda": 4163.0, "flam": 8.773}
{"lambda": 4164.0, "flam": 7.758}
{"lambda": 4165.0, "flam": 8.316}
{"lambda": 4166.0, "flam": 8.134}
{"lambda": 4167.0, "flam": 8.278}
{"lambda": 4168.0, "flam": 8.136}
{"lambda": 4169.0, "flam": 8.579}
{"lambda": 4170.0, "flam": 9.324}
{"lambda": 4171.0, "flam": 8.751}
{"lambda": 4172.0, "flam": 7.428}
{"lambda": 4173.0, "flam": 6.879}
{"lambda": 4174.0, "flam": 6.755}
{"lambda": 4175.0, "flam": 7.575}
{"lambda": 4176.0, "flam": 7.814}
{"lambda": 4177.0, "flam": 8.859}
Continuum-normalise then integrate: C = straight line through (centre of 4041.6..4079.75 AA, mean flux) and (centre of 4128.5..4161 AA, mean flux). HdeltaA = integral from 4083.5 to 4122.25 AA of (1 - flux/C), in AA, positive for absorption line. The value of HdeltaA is 6.6 AA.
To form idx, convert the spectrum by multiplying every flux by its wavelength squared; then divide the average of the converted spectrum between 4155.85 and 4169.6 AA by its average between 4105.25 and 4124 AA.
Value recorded 1.2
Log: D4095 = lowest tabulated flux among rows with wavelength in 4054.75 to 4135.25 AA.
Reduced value 3.592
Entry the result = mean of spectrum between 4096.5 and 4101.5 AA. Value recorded 4.97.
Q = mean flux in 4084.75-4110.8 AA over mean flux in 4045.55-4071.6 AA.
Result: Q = 0.77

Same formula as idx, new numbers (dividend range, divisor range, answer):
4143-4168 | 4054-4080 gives 1.06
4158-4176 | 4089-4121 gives 1.30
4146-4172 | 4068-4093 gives 1.06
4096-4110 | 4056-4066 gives 0.66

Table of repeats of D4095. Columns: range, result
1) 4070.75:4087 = 6.593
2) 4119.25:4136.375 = 6.236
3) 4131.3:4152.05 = 6.309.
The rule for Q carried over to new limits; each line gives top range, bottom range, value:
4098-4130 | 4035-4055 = 0.78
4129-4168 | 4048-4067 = 0.94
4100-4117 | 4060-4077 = 0.77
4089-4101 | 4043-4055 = 0.73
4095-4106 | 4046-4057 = 0.59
